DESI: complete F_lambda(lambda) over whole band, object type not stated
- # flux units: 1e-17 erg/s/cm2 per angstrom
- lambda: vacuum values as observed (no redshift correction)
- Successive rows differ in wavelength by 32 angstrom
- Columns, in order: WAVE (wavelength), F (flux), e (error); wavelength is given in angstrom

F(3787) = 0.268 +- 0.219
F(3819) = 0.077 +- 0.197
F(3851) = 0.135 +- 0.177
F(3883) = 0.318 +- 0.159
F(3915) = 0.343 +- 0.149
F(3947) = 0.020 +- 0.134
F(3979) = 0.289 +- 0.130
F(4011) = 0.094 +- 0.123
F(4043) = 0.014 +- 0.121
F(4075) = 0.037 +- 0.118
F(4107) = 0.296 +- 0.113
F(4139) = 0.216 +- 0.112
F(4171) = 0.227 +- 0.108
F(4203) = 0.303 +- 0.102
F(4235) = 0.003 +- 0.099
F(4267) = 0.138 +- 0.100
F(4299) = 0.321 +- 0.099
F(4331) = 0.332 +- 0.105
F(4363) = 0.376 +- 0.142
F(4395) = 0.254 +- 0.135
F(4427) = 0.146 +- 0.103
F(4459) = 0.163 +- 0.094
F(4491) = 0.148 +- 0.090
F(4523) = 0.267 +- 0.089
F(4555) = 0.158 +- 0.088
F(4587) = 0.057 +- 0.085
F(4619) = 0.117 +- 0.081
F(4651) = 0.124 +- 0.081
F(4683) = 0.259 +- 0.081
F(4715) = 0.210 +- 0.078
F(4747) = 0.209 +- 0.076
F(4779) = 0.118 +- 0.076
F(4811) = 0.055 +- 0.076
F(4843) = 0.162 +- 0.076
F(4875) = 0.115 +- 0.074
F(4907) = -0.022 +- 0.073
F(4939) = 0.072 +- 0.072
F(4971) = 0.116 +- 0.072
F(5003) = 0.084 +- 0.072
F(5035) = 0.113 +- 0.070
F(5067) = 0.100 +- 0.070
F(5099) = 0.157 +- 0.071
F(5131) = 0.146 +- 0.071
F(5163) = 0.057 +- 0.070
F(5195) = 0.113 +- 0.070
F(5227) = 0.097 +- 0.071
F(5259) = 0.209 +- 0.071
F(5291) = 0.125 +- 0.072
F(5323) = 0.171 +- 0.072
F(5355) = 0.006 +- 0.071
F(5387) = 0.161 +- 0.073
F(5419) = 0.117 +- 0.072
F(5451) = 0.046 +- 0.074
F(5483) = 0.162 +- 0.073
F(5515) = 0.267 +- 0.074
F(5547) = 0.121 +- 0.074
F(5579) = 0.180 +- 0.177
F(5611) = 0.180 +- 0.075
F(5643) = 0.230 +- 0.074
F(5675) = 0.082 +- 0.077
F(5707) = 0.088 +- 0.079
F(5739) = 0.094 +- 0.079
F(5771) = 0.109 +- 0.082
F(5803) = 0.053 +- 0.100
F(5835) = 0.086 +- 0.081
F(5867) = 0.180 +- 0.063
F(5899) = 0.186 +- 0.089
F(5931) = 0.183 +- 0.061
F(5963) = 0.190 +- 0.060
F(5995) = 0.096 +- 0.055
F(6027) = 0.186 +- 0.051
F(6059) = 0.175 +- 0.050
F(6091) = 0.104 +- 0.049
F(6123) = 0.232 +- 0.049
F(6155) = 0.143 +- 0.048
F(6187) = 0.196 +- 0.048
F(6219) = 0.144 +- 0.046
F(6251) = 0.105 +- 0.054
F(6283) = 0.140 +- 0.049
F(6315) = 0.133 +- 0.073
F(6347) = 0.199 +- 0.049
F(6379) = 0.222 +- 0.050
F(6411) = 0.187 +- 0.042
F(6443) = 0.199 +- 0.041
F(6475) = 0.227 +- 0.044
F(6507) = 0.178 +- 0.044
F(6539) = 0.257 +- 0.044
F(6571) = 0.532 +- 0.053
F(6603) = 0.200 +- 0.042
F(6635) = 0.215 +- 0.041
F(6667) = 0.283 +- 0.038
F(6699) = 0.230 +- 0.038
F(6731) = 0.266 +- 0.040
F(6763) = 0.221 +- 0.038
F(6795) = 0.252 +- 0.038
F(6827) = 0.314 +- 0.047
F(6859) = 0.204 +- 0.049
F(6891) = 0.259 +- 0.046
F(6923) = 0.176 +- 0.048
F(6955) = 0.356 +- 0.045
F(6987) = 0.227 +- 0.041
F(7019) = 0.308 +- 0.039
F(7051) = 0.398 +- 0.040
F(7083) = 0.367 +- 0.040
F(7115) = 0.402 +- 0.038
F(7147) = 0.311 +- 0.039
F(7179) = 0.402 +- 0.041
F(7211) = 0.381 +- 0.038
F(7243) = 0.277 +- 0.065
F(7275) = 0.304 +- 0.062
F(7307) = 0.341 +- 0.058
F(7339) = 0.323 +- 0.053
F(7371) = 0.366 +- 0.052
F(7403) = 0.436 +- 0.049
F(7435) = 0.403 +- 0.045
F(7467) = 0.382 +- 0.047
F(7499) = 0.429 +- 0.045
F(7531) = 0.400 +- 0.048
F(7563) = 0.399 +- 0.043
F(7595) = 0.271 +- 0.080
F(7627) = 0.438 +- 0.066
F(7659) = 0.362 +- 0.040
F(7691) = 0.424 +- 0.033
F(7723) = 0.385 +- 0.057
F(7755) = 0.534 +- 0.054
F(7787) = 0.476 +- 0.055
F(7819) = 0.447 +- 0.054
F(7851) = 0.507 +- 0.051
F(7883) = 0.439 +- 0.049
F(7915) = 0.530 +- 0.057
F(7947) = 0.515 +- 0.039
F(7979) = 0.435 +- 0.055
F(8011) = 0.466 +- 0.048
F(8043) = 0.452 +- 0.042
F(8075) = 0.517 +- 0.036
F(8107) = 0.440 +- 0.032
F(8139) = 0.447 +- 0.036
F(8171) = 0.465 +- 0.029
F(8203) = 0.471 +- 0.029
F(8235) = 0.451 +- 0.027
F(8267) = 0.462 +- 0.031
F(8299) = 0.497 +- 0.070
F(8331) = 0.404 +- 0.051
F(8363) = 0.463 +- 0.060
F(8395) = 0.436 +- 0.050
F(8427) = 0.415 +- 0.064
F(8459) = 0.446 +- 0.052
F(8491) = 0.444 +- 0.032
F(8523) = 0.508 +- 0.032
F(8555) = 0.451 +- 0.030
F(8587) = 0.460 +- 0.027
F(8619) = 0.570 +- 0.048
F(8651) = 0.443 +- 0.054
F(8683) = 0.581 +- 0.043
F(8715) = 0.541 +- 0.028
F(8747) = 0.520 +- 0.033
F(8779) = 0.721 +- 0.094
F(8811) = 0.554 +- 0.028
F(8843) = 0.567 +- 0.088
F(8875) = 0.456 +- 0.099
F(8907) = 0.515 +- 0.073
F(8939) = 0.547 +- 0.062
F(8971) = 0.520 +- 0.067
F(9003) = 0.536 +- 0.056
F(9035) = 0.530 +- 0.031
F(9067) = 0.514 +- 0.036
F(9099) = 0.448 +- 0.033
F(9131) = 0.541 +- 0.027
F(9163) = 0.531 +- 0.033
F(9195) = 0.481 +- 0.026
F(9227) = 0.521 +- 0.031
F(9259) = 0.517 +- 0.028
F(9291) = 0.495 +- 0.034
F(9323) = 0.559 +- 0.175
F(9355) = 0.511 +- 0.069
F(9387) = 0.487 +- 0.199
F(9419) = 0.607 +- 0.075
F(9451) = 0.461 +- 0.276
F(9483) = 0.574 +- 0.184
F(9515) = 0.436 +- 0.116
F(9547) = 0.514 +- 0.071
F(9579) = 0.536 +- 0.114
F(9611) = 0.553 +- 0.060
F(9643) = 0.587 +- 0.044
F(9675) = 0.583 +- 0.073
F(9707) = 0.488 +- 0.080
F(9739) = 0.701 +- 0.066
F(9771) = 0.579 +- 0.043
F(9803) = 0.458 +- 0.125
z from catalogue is 0.762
